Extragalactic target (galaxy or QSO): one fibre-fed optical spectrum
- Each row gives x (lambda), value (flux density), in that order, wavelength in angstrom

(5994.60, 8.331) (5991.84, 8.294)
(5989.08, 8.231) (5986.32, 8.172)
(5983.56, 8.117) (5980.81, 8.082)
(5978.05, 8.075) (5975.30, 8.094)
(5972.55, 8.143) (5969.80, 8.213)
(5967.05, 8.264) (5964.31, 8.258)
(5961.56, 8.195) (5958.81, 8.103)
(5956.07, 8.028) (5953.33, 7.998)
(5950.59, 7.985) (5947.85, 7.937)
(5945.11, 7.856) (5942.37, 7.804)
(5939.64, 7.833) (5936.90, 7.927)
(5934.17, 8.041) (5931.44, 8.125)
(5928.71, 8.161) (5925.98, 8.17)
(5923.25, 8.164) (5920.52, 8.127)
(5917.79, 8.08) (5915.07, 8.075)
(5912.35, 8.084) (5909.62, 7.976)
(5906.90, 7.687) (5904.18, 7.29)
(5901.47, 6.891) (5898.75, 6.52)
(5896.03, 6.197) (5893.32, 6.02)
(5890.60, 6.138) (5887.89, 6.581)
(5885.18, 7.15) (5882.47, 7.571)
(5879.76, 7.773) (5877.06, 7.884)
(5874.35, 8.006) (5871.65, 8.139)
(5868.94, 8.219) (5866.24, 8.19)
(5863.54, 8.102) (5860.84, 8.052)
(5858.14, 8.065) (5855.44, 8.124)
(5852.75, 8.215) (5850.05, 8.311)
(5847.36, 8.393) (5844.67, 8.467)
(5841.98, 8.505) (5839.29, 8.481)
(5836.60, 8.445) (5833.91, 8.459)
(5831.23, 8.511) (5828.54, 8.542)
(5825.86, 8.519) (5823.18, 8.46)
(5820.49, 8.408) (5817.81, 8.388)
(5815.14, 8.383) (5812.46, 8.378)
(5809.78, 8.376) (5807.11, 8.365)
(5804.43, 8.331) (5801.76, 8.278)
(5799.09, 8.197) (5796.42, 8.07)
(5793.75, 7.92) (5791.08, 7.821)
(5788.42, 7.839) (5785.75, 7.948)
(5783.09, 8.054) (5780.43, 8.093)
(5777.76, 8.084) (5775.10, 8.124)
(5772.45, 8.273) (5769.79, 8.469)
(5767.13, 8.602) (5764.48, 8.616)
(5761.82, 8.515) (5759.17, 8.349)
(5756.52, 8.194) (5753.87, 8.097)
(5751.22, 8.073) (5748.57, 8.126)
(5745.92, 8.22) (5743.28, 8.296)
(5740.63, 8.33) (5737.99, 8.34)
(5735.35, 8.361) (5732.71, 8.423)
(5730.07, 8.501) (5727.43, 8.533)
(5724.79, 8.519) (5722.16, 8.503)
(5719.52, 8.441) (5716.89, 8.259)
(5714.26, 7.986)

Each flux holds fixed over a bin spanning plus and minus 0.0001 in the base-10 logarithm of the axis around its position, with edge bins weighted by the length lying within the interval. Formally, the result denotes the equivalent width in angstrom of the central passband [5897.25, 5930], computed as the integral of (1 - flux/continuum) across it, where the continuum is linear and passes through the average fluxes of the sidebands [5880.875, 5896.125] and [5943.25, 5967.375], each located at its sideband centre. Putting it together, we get -2.6 angstrom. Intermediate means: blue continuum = 6.66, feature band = 7.76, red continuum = 8.06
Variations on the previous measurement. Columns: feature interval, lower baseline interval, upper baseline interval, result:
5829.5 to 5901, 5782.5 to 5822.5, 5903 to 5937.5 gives 2.7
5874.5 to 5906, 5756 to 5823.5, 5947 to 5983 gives 4.7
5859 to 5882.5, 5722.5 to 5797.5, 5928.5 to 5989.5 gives 0.4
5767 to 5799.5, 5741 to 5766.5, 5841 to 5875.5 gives 0.7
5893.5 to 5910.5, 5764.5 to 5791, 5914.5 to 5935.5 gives 2.4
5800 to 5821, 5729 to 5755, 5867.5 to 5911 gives -1.5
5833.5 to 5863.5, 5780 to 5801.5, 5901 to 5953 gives -1.3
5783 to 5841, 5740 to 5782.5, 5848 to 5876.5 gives -0.6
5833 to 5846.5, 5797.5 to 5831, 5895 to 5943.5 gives -0.4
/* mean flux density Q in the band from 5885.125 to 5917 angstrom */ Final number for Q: 7.07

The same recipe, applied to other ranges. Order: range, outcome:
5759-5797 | 8.18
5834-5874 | 8.26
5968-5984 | 8.12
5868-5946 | 7.6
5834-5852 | 8.43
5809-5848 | 8.45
